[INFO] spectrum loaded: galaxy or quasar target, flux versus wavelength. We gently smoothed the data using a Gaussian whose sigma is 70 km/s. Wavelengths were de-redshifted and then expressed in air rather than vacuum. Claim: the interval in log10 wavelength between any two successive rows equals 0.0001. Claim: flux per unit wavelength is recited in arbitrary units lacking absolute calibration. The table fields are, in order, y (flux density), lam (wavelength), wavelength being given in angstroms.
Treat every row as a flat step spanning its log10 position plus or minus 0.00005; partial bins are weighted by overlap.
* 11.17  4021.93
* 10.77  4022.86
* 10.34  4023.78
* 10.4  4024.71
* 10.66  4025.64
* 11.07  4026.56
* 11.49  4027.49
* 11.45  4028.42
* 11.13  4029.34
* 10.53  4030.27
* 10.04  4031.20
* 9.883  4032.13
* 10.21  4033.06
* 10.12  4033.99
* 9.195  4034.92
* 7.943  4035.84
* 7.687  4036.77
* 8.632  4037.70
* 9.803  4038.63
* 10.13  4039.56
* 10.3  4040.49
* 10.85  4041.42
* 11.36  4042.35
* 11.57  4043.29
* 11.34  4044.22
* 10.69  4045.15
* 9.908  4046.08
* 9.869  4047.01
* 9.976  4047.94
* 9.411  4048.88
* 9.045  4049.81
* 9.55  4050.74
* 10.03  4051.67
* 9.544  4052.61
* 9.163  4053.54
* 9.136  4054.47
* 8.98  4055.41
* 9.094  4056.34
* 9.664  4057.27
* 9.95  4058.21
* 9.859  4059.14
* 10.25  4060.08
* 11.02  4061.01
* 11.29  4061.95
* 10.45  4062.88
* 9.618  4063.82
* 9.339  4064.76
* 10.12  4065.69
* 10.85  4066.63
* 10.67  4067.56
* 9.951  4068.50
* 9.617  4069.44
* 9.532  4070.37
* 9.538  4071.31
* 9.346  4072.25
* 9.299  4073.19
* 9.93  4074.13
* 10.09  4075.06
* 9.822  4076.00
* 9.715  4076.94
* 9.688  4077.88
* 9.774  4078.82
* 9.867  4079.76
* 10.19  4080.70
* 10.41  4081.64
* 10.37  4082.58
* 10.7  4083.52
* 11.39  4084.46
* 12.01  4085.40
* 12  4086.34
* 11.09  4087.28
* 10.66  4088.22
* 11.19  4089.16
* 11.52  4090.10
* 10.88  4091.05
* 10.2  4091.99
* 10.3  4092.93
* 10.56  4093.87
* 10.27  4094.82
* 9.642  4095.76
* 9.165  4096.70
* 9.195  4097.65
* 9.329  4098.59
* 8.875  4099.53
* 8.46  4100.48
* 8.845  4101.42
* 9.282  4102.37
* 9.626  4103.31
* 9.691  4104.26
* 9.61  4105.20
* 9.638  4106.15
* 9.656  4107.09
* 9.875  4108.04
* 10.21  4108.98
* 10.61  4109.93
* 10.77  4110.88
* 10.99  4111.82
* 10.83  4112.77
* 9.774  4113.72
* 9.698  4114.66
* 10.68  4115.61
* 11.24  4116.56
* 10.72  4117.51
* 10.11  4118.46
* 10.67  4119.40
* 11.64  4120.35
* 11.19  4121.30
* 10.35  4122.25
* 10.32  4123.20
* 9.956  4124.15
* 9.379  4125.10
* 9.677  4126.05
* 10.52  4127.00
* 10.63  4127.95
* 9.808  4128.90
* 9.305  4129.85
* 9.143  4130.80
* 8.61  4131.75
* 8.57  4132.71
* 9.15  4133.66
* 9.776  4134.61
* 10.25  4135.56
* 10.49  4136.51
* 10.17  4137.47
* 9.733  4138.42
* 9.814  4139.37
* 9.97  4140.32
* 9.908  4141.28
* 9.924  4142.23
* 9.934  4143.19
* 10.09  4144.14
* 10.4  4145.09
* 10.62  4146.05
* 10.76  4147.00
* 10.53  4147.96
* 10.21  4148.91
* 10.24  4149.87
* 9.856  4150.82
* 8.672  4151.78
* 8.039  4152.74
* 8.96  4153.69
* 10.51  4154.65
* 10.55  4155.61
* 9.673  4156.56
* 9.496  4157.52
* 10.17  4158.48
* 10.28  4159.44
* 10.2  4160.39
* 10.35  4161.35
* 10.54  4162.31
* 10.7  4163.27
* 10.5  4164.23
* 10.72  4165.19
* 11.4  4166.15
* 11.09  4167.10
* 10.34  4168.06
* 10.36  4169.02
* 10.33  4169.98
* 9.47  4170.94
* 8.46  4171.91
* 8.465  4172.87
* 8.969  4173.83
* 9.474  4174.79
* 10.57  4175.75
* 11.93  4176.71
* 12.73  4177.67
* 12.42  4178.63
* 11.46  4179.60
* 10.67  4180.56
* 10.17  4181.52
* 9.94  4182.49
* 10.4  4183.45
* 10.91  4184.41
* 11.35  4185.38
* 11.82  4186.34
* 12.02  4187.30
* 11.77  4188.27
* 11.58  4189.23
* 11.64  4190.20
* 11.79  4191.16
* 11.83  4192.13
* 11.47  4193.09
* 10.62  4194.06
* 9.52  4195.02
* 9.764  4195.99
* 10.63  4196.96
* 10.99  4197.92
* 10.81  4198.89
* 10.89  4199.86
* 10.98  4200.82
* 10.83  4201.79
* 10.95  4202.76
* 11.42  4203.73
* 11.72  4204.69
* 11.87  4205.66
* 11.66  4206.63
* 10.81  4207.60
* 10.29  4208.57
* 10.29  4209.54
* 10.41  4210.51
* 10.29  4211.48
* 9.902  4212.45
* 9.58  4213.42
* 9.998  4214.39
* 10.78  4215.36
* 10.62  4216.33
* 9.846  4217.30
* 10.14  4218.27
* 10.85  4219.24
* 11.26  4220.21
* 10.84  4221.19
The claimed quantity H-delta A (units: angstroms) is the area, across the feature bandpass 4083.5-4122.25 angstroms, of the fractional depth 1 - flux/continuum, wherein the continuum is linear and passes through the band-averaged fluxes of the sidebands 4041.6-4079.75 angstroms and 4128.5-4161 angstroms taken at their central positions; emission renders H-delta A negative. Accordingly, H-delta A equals -1.6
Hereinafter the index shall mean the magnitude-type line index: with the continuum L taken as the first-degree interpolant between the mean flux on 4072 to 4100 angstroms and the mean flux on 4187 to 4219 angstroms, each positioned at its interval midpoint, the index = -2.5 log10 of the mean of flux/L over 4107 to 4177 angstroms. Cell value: 0.05 mag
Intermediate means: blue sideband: 10.3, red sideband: 10.8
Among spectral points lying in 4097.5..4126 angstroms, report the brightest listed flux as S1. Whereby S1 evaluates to 11.64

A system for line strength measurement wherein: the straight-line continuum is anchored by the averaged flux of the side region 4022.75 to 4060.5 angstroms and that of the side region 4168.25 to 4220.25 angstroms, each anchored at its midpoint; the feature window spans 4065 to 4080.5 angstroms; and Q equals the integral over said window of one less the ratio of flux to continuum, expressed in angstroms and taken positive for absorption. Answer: 0.5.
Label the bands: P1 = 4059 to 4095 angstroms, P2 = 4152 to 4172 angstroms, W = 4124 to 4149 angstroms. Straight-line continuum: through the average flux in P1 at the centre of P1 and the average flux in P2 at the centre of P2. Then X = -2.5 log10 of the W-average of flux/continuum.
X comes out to 0.03 mag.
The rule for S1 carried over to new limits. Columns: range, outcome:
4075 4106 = 12.01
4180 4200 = 12.02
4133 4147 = 10.76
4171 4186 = 12.73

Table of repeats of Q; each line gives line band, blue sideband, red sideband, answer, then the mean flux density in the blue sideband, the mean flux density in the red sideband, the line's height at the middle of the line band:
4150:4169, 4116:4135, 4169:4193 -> 0.8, 10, 10.8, 10.5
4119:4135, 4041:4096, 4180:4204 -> 1.0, 10.2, 11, 10.6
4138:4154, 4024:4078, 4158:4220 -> 0.9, 10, 10.7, 10.5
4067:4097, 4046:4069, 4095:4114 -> -1.6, 9.87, 9.71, 9.79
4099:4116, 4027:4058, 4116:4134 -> 0.3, 9.93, 10.1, 10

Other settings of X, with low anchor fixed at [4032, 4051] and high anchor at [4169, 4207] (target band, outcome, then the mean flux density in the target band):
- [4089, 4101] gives 0.034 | 9.93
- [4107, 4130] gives 0.003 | 10.4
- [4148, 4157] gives 0.101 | 9.68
